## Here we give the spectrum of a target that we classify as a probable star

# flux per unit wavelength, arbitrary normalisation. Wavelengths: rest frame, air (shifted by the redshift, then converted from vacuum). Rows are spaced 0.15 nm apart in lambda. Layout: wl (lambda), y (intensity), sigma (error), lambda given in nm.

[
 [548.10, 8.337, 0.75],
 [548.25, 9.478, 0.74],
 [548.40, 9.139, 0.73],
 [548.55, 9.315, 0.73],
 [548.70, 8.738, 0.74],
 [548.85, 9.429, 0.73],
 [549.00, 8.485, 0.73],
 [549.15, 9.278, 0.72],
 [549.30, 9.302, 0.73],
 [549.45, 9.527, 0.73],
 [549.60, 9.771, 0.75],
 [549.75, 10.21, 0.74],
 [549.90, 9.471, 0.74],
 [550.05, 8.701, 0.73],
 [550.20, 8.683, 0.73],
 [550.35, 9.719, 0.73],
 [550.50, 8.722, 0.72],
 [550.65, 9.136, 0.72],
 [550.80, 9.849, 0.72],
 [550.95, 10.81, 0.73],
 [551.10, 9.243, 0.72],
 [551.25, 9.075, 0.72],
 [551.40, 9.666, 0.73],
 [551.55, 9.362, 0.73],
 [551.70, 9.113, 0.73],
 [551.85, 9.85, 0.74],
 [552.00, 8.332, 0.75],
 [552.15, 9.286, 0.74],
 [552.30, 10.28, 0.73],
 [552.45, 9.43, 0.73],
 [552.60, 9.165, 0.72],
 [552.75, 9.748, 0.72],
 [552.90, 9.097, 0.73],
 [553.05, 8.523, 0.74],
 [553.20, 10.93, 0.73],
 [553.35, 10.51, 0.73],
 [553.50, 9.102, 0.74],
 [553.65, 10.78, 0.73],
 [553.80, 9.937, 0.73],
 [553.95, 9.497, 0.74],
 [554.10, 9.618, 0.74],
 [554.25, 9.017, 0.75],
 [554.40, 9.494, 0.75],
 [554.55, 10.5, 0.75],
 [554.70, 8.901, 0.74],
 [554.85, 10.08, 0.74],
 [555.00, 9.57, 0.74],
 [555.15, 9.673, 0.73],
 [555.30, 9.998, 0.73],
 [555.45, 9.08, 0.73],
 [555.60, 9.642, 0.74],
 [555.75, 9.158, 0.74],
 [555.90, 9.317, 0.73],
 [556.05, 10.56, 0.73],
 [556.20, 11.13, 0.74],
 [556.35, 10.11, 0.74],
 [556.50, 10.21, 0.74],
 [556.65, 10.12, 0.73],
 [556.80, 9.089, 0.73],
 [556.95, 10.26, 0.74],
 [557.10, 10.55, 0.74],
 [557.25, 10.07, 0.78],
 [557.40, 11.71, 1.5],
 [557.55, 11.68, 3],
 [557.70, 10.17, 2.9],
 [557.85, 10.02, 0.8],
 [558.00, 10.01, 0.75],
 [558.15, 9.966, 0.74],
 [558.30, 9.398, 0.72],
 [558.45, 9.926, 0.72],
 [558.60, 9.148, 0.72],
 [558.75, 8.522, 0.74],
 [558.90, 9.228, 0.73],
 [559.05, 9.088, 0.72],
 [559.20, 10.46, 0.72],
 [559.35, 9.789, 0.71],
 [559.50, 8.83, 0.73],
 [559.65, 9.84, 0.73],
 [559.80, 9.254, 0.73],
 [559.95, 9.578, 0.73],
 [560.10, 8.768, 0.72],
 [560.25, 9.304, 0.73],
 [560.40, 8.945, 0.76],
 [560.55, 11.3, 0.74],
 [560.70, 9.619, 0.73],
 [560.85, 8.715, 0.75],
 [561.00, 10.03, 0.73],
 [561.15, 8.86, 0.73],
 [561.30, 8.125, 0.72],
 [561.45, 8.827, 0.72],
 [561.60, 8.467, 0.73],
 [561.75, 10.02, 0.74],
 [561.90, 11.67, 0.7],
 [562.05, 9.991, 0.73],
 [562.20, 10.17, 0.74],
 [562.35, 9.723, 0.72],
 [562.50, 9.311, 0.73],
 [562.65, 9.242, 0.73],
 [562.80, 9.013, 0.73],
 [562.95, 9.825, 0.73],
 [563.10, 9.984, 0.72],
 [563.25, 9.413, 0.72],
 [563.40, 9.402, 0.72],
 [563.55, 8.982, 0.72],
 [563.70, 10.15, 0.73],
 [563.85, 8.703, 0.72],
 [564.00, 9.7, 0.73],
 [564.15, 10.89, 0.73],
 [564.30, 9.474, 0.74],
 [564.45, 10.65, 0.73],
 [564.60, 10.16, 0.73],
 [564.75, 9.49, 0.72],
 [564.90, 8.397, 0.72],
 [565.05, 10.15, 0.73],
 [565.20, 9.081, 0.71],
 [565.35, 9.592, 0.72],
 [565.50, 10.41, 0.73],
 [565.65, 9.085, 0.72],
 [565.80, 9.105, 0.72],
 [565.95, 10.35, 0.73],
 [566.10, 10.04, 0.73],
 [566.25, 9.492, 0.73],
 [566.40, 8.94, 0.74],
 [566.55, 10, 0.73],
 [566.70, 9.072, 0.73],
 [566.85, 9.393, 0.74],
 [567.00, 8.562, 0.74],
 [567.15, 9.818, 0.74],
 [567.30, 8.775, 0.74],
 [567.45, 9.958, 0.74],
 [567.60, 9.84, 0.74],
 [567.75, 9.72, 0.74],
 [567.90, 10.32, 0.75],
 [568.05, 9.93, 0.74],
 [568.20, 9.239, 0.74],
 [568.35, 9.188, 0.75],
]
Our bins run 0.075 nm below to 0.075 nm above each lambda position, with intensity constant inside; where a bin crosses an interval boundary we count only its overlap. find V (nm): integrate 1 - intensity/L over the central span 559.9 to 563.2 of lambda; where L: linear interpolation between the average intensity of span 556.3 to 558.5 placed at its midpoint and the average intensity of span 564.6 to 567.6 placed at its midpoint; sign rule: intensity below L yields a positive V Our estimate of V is 0.117 nm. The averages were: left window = 10.2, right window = 9.49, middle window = 9.52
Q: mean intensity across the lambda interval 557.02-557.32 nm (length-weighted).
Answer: 10.3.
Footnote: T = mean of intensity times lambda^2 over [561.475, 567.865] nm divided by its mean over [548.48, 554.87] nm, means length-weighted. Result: 1.06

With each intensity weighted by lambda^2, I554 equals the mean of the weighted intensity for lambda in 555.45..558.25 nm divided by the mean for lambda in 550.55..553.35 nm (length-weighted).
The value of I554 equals 1.1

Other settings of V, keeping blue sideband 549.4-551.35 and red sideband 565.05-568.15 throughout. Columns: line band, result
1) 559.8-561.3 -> 0.02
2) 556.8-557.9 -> -0.12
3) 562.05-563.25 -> -0.01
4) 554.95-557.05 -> -0.08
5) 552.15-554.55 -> -0.05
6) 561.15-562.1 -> 0.01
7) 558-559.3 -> 0.00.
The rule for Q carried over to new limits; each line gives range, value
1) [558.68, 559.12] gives 8.95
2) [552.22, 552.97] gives 9.55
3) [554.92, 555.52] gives 9.59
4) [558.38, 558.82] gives 9.2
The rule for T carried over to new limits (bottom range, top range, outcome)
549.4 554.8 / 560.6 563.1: 1.03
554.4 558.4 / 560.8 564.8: 0.98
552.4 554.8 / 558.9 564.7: 1.02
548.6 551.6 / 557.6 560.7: 1.06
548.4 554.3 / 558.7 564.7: 1.05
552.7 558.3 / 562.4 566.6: 1.00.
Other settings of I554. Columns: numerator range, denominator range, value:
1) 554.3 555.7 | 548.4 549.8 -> 1.06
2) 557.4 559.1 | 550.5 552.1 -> 1.07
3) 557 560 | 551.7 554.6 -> 1.05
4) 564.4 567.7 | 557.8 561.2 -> 1.03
